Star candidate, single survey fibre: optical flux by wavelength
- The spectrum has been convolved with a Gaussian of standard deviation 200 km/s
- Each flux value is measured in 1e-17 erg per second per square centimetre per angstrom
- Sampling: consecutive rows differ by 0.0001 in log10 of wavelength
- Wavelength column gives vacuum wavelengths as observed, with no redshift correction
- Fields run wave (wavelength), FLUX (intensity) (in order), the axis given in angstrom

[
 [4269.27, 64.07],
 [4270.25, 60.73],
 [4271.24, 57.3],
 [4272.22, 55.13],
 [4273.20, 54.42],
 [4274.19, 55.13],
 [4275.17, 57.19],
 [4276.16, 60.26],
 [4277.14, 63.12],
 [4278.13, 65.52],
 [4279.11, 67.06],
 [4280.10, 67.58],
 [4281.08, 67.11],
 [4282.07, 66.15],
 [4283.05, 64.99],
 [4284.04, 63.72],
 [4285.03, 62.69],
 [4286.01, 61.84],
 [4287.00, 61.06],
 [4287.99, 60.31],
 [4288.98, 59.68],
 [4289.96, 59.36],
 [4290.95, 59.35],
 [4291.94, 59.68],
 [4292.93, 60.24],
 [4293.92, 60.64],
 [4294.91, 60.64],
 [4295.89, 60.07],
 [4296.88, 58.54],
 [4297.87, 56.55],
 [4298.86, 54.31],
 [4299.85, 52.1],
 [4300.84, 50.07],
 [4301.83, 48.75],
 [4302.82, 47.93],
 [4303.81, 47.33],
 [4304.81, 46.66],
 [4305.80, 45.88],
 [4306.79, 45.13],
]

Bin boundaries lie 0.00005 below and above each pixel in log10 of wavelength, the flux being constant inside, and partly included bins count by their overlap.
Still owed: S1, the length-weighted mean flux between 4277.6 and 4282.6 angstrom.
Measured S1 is 66.7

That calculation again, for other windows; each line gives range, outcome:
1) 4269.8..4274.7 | 56.5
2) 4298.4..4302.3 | 51.3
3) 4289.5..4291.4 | 59.3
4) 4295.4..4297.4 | 59.4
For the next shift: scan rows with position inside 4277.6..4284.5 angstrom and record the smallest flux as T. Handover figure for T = 63.72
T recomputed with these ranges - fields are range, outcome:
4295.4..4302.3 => 48.75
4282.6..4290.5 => 59.36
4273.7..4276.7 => 55.13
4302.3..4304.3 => 47.33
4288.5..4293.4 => 59.35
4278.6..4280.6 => 67.06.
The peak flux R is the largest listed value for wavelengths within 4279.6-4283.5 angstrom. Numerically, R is 67.58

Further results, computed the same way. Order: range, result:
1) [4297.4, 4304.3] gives 56.55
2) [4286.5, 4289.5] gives 61.06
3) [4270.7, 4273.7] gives 57.3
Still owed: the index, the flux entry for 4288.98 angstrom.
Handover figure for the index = 59.68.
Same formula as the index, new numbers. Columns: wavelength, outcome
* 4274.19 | 55.13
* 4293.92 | 60.64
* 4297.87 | 56.55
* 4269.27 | 64.07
